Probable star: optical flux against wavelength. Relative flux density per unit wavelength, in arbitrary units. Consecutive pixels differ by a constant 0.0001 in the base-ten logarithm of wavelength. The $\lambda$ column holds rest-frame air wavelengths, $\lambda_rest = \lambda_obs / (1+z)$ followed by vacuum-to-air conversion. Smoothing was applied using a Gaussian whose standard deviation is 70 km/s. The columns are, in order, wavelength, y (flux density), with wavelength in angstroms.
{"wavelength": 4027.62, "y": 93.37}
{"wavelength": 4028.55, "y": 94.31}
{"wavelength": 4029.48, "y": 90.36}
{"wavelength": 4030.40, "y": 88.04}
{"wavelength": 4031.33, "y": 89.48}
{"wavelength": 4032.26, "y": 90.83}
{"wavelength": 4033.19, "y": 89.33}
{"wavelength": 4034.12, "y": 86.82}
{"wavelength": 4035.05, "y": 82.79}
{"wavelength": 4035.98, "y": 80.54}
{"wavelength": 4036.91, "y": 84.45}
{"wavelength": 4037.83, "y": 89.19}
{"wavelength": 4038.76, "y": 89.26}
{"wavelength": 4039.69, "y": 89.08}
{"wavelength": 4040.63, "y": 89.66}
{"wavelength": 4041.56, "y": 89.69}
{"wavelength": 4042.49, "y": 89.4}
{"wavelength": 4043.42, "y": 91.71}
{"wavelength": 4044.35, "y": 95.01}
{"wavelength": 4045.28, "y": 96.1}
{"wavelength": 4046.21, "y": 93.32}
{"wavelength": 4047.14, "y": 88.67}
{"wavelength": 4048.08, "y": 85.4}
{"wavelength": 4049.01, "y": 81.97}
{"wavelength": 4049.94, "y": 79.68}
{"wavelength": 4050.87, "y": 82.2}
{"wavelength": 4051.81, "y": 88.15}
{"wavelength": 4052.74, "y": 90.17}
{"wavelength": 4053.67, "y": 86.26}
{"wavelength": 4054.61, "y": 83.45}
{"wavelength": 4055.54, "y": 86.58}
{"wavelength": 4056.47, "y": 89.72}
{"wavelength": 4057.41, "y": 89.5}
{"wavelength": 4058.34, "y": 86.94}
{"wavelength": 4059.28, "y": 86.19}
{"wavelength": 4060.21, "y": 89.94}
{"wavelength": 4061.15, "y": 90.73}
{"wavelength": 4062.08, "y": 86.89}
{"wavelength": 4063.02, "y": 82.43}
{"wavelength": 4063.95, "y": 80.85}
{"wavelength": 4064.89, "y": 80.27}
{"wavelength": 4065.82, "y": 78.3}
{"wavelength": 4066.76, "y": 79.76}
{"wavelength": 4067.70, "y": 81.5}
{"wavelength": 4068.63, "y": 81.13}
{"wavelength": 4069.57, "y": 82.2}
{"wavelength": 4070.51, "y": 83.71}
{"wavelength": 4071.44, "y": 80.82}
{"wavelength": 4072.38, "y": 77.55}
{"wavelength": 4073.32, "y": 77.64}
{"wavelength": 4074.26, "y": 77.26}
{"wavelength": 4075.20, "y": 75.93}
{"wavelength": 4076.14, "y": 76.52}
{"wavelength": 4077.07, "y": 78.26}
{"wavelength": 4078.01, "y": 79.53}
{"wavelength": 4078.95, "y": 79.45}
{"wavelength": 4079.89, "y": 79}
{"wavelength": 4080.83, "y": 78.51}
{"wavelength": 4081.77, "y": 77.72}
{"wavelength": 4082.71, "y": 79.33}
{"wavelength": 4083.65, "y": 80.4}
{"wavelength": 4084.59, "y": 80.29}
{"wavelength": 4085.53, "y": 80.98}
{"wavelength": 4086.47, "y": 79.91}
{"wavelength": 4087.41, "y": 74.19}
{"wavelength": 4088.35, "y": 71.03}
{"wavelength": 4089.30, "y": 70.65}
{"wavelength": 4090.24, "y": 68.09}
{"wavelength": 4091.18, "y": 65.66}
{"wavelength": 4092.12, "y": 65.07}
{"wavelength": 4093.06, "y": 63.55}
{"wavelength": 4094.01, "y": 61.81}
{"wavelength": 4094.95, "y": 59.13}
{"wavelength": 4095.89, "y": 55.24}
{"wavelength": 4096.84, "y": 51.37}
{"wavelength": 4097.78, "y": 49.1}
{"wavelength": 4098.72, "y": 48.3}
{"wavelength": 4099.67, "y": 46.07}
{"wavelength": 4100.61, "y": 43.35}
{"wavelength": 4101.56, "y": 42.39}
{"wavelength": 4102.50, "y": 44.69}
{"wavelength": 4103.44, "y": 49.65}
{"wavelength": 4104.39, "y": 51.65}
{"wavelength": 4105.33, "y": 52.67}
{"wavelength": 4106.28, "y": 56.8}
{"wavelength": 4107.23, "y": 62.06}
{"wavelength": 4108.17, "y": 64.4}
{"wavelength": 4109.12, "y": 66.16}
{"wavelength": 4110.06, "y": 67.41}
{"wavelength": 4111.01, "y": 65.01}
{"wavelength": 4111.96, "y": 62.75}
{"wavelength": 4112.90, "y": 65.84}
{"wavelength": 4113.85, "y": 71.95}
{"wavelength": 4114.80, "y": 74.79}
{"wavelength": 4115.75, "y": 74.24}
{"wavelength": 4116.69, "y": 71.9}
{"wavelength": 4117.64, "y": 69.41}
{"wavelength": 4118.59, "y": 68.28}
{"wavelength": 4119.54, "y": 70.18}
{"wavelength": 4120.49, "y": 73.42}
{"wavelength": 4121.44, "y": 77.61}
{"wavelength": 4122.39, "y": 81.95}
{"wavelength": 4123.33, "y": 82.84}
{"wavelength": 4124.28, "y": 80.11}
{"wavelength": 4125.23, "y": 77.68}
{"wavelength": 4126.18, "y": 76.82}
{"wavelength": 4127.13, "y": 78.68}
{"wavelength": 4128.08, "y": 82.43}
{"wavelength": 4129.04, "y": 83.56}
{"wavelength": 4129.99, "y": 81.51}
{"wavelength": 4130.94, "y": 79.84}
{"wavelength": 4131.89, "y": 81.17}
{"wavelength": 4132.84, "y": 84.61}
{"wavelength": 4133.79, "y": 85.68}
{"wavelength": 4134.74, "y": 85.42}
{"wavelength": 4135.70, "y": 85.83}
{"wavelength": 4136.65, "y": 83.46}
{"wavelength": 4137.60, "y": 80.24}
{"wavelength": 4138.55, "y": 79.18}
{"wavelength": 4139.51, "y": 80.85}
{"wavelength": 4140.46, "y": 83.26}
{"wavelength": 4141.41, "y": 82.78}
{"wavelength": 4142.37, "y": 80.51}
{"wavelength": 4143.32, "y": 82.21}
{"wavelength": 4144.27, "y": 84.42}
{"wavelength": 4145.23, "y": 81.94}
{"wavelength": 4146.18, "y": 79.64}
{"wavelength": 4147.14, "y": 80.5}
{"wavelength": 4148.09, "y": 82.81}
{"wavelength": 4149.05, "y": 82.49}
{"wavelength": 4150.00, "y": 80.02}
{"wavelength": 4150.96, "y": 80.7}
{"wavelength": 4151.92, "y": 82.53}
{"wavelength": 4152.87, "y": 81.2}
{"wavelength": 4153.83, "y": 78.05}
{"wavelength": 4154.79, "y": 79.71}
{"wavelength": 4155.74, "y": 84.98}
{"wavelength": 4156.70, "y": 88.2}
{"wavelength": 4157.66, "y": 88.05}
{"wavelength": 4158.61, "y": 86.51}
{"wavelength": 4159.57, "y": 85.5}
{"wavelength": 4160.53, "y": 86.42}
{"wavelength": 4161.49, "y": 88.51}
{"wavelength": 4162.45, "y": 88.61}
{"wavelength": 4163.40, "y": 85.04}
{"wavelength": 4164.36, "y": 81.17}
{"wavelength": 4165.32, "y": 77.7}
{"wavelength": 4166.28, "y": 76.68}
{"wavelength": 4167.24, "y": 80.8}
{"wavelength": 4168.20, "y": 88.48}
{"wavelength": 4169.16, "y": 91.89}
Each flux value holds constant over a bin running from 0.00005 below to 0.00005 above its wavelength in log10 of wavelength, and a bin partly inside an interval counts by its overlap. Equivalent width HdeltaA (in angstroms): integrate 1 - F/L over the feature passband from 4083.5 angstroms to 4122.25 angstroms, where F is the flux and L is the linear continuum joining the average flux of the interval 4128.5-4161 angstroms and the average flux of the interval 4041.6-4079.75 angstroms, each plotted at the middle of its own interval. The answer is 9.12 angstroms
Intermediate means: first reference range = 84.3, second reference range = 82.7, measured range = 63.9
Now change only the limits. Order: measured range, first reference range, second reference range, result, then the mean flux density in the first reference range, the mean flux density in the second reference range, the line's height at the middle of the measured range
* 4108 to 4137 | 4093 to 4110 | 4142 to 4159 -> -4.32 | 53.9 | 82.5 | 66.2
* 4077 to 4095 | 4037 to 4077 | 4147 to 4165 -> 2.32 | 85.2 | 83.8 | 84.8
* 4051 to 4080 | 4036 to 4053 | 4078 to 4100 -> -1.45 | 88.3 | 68.4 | 78.9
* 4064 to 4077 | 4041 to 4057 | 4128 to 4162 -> 1.12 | 88.1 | 82.9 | 86.9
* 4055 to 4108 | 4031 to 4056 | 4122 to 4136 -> 8.34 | 87.7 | 81.8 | 85.1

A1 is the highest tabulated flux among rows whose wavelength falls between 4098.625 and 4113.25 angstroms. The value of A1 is 67.41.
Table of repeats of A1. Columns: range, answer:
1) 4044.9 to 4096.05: 96.1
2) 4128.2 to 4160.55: 88.2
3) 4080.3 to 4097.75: 80.98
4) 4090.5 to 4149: 85.83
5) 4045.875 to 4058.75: 93.32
